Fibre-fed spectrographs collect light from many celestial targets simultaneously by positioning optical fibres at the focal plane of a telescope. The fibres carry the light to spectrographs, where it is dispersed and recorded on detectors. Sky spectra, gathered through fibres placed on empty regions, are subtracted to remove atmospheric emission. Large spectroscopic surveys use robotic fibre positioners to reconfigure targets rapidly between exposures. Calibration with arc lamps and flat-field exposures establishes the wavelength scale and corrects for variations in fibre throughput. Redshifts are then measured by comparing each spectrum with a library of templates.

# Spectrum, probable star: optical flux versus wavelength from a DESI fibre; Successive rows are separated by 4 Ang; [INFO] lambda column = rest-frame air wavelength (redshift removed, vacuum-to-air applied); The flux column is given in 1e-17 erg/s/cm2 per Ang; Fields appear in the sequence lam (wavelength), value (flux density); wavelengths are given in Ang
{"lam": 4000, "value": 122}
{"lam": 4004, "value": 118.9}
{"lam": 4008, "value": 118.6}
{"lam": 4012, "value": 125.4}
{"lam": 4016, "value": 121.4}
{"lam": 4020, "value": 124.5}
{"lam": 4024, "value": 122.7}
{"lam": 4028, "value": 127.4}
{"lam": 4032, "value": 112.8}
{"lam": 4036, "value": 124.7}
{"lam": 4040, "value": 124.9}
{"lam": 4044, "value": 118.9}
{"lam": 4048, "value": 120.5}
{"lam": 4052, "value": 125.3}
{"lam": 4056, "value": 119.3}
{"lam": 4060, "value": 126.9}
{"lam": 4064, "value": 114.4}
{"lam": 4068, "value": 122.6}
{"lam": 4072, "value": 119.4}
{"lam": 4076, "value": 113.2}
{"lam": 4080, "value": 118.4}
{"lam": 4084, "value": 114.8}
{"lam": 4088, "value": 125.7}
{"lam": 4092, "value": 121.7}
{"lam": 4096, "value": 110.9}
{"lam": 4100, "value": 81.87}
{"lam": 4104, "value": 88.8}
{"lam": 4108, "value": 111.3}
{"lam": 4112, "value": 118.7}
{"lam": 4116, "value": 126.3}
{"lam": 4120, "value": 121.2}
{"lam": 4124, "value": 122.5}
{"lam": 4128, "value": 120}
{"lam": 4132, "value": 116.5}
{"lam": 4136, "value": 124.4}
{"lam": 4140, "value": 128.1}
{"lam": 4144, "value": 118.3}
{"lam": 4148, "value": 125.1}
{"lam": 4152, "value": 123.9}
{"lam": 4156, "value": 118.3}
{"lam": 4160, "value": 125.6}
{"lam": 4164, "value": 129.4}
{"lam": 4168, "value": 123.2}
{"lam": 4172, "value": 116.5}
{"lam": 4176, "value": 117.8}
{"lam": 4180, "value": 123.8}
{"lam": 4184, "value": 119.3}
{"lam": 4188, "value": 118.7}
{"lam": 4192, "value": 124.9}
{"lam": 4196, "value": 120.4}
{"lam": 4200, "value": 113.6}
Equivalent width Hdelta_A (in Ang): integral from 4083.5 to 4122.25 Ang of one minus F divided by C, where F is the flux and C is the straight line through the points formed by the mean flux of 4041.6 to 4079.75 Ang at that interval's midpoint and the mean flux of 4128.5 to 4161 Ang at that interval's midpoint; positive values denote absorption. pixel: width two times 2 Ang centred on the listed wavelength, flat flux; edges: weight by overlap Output 2.9 Ang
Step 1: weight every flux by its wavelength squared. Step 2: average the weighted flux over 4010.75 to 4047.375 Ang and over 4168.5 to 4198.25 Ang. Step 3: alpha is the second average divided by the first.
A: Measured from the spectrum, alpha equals 1.06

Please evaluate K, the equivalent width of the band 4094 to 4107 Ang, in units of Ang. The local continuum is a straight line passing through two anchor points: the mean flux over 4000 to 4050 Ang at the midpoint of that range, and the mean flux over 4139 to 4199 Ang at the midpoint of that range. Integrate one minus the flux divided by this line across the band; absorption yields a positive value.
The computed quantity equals 2.84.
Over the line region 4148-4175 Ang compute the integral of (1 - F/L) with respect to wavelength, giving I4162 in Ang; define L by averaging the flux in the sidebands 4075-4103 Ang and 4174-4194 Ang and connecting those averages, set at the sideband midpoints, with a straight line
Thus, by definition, -0.9 Ang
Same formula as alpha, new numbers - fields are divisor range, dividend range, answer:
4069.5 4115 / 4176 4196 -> 1.13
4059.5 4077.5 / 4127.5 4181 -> 1.07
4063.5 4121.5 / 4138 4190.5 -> 1.11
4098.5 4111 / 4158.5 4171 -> 1.34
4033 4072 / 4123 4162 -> 1.05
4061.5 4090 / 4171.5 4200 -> 1.07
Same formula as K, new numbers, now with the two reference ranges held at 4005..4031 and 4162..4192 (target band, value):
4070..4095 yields 0.8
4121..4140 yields 0.0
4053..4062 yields -0.1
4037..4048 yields 0.1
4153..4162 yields 0.0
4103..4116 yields 1.2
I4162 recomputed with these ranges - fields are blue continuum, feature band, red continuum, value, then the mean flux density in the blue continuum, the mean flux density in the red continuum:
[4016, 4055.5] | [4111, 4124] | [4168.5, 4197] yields -0.1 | 122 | 120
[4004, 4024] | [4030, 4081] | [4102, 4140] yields 0.0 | 122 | 117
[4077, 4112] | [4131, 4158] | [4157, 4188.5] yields -1.1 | 110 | 122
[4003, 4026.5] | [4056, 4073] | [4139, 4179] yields 0.2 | 122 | 123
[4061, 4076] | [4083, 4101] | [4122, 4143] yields 1.1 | 119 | 122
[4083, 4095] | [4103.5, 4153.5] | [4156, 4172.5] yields 1.0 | 120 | 124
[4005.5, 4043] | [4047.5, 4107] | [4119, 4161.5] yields 3.7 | 122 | 122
